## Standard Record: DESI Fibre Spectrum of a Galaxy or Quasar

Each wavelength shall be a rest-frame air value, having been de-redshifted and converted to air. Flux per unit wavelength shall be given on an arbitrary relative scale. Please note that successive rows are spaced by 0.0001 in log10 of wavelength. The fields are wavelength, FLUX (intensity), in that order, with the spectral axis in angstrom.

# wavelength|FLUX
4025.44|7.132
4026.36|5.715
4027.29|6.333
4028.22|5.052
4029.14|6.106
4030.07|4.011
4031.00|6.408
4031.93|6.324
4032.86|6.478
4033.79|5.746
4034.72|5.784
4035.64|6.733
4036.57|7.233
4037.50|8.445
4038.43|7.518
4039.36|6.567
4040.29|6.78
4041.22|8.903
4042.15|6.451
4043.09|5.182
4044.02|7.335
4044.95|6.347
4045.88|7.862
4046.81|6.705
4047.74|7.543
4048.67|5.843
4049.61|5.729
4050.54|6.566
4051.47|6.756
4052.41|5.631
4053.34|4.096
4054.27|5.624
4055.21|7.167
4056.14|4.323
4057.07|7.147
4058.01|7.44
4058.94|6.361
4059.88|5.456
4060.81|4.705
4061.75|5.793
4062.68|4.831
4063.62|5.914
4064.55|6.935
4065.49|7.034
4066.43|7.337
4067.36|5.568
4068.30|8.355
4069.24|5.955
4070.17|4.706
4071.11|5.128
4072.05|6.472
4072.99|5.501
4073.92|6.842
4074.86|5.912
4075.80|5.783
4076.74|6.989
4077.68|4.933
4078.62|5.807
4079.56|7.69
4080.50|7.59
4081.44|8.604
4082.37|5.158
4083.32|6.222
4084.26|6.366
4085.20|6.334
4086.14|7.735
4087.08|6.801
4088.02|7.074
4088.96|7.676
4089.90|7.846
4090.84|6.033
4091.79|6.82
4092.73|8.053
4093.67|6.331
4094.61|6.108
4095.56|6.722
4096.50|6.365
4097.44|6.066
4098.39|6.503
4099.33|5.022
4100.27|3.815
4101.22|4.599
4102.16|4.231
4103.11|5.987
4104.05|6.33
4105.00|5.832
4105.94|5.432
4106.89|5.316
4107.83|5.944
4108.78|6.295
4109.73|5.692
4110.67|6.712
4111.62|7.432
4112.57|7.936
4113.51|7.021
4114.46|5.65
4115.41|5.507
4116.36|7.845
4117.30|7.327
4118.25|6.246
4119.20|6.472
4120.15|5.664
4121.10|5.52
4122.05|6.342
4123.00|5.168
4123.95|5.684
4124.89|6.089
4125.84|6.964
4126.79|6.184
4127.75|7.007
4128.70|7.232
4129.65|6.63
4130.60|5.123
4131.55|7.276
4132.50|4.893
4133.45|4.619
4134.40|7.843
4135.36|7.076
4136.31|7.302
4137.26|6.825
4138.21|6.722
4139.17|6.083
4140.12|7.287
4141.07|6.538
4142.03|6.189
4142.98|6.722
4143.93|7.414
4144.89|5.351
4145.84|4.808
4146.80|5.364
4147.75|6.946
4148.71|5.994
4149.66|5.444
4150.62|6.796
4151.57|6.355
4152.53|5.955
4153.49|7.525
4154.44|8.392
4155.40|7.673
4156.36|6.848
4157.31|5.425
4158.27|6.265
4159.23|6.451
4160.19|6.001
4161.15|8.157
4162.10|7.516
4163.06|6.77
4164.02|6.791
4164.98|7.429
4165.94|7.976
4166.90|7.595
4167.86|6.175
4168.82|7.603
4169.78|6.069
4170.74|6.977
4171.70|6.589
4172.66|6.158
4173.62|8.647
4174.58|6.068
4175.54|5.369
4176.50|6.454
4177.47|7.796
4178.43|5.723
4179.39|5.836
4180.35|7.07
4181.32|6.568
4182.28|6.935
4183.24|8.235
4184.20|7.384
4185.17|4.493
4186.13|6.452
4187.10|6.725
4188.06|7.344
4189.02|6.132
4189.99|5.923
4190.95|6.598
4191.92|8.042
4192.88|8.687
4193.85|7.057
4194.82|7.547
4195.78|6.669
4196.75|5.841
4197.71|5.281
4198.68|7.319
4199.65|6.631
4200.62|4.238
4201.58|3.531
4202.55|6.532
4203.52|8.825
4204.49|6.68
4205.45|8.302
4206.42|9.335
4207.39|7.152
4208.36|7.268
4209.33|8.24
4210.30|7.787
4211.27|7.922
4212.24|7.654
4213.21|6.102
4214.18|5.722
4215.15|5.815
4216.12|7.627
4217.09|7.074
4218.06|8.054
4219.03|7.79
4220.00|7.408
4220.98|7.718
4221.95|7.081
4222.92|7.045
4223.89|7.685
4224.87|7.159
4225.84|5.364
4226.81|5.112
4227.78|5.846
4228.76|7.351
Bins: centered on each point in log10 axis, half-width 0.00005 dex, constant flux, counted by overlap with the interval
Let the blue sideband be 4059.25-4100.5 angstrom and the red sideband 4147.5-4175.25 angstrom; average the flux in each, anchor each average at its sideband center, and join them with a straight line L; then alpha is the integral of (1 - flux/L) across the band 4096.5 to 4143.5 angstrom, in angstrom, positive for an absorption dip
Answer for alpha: 2.7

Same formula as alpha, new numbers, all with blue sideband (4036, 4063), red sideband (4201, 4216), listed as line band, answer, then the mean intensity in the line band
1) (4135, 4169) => 0.84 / 6.71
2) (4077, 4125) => 2.43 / 6.32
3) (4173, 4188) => 0.71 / 6.67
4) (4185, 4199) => 0.66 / 6.72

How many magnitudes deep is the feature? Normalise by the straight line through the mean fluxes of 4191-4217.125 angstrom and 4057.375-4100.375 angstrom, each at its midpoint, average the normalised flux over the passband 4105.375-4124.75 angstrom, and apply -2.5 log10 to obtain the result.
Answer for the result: 0.05 mag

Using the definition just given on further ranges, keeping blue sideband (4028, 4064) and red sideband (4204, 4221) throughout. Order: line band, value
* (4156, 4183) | 0.05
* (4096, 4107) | 0.21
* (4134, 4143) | 0.01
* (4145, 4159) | 0.10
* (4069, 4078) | 0.11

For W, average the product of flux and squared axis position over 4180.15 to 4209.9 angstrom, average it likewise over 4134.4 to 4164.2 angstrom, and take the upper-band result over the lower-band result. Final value 1.06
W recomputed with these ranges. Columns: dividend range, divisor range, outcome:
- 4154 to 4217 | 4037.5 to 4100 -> 1.13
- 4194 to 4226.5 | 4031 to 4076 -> 1.18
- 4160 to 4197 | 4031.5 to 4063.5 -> 1.15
